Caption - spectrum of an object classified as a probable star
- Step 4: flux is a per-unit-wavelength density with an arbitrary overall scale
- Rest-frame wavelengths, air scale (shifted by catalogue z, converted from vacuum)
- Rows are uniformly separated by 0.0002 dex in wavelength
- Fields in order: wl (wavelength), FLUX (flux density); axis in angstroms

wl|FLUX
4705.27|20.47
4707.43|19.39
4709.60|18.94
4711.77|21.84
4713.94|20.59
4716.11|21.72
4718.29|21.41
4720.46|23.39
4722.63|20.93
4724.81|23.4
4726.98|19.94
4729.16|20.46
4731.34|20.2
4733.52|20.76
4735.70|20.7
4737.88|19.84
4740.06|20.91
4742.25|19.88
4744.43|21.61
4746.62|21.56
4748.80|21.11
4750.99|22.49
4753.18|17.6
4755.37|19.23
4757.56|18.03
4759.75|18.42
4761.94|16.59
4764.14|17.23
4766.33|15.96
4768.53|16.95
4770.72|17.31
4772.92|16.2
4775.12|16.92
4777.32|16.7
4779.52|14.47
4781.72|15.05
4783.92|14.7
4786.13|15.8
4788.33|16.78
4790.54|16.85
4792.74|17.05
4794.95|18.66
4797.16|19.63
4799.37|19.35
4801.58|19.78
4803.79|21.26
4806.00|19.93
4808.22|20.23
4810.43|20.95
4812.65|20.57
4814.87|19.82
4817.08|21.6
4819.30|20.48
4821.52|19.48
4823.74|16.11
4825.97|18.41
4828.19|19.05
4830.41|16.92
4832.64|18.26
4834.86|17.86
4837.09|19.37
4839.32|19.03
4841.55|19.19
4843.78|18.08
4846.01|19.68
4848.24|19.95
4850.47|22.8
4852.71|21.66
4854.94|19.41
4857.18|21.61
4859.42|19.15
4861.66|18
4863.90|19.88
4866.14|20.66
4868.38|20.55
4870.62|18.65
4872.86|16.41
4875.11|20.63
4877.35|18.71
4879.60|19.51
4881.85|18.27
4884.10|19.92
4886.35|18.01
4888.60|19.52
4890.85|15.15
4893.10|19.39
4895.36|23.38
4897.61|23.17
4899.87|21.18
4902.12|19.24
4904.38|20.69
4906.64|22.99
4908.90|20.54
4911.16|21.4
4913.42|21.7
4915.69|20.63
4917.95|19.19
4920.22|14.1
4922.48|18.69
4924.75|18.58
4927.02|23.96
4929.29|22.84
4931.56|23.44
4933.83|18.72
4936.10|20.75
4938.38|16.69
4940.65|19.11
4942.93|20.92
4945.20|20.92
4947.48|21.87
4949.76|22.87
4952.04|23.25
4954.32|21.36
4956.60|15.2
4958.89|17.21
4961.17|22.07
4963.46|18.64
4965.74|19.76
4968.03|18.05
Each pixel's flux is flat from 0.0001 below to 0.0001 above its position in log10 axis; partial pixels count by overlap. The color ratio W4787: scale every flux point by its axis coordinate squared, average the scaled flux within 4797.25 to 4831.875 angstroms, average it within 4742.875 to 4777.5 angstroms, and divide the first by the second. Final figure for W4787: 1.09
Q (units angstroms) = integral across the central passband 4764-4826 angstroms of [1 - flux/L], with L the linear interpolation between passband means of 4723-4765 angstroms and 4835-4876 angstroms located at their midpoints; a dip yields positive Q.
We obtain 5.5 angstroms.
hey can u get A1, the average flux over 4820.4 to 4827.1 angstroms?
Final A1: 18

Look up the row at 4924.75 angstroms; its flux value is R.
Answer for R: 18.58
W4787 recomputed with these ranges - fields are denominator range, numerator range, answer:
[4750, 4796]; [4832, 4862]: 1.19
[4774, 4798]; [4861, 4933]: 1.26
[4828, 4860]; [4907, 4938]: 1.08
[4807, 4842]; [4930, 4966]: 1.11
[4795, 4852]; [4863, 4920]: 1.05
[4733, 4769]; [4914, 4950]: 1.12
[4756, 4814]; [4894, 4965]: 1.22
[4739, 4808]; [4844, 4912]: 1.15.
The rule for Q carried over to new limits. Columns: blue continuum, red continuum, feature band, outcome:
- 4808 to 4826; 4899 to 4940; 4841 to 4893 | 1.7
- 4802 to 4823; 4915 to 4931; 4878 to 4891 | 0.9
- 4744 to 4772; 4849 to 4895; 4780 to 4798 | 2.1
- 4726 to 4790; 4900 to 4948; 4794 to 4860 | -1.5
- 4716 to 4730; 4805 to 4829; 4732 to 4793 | 8.0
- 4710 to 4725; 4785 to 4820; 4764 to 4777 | 2.2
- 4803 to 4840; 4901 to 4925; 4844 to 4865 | -0.7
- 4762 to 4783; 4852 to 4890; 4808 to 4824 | -2.2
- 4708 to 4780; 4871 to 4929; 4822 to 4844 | 1.6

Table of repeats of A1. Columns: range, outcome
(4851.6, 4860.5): 20.5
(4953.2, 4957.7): 18.3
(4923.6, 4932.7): 22.2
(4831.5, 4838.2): 18.5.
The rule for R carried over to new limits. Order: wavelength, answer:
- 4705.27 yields 20.47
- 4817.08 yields 21.6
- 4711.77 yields 21.84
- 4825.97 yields 18.41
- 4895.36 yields 23.38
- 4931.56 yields 23.44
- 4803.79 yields 21.26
